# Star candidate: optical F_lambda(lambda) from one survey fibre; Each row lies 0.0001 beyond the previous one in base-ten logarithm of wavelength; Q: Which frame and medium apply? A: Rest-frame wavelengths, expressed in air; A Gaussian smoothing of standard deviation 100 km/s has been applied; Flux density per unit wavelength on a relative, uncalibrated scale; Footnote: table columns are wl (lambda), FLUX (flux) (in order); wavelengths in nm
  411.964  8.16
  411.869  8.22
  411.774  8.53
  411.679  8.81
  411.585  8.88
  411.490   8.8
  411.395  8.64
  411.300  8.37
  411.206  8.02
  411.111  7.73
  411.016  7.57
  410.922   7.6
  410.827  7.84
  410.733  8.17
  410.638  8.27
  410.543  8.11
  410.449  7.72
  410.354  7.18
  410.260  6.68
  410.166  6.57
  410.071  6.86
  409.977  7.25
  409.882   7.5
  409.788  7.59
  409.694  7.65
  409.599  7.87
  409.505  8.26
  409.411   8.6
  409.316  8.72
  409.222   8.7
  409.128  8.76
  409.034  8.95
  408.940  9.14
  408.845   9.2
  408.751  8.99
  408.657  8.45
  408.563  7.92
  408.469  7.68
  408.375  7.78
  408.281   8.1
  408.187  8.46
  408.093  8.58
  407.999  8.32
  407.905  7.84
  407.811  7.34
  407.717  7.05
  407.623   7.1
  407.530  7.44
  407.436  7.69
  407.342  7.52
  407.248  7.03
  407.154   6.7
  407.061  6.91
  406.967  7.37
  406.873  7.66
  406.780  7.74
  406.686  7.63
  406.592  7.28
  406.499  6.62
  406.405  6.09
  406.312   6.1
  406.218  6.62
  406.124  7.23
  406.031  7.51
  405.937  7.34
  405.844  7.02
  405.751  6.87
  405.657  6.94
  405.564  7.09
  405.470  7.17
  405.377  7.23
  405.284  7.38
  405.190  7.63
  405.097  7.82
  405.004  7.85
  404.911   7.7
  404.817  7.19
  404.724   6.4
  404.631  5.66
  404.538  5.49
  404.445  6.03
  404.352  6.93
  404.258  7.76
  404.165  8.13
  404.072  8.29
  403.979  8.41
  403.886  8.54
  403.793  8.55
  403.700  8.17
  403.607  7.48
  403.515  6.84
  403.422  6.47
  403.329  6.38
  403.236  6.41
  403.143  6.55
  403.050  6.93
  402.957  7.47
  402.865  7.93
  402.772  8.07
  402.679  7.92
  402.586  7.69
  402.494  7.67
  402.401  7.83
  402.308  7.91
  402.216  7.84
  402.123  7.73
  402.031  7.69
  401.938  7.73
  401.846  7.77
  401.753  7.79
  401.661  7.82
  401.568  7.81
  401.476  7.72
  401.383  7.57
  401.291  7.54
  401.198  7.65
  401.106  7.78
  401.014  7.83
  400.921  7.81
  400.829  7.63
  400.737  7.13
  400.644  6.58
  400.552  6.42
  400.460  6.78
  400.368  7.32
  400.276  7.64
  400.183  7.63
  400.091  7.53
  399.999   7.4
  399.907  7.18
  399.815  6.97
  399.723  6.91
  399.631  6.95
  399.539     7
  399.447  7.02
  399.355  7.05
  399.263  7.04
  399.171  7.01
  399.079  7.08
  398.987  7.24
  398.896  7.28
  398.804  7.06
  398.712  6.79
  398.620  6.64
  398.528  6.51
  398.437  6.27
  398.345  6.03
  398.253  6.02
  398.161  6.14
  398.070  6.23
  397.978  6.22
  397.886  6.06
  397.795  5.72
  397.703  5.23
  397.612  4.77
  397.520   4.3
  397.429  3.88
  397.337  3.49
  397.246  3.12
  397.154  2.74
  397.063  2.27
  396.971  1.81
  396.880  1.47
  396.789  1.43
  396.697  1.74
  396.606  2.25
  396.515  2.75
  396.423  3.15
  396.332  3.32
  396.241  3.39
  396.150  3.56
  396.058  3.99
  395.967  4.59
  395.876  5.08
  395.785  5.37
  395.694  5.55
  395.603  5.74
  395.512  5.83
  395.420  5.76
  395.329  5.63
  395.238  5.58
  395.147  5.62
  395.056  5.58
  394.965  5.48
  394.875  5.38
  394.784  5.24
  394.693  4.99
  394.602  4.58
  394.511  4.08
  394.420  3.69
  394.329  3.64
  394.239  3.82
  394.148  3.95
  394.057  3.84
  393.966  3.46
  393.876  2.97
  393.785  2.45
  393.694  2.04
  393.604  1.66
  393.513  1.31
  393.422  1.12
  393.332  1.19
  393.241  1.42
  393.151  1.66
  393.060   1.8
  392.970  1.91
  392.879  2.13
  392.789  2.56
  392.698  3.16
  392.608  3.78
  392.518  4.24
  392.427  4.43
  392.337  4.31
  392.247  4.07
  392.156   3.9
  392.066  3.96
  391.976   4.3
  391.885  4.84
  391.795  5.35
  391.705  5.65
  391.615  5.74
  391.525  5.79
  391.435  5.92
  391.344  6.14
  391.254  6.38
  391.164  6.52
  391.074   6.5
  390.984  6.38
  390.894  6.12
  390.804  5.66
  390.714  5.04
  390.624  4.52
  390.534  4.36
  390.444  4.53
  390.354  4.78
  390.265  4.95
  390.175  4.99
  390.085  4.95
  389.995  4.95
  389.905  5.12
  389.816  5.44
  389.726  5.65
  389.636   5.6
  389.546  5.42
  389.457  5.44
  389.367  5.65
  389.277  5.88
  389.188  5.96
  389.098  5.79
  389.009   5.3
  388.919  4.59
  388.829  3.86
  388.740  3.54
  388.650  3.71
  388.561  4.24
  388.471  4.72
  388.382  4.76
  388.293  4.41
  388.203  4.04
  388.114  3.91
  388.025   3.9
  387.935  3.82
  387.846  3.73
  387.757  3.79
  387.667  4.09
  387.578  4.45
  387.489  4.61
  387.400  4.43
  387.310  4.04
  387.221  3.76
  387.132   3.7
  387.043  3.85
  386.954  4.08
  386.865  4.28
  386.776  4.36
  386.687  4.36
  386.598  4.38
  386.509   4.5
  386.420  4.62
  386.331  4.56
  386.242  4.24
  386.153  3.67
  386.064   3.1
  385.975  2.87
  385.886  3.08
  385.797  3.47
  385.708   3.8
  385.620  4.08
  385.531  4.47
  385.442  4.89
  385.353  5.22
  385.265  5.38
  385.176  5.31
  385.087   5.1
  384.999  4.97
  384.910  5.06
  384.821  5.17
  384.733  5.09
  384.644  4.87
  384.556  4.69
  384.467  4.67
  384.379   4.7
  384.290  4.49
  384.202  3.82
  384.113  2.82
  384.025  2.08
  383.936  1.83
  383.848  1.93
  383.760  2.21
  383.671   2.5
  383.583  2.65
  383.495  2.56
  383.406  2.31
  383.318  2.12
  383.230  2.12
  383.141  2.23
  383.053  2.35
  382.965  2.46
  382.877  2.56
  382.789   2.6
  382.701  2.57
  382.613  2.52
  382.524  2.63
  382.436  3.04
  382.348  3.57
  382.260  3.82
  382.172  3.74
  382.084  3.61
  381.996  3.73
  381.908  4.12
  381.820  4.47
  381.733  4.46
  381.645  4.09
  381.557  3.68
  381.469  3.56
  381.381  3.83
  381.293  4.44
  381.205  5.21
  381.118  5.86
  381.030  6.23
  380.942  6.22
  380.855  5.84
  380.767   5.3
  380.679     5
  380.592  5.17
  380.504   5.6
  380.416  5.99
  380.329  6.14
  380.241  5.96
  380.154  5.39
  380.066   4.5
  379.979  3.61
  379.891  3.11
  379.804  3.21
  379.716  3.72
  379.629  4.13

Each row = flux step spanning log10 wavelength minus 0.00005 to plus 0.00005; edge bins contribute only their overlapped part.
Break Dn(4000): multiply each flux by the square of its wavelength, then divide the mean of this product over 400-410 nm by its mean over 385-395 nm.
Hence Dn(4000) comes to 1.9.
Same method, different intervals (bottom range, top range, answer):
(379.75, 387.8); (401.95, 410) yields 2.11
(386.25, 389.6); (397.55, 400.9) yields 1.60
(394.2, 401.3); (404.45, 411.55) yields 1.44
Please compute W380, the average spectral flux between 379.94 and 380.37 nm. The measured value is 5.13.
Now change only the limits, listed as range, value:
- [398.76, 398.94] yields 7.16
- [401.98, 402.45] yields 7.79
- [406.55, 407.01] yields 7.53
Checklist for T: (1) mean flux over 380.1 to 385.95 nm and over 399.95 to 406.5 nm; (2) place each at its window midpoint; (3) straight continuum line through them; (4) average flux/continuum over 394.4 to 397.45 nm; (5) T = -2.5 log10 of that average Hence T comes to 0.44 mag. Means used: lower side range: 4.02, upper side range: 7.35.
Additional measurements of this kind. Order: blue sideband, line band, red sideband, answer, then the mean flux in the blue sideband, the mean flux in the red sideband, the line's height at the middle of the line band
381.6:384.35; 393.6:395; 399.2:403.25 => 0.43 mag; 2.98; 7.43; 5.74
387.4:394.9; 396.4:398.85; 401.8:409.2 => 0.29 mag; 4.31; 7.51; 5.76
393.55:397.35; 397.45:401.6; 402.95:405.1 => -0.24 mag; 3.86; 7.21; 5.45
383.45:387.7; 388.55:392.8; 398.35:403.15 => 0.02 mag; 4.02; 7.34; 5.14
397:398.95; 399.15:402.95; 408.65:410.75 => -0.23 mag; 5.35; 8.04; 6.06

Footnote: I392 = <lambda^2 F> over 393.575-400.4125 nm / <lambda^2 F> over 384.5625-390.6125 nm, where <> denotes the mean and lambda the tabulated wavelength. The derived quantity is 1.2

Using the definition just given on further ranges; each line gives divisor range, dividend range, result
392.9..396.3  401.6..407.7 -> 1.99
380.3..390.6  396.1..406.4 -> 1.68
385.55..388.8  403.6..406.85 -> 1.97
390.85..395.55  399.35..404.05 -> 1.86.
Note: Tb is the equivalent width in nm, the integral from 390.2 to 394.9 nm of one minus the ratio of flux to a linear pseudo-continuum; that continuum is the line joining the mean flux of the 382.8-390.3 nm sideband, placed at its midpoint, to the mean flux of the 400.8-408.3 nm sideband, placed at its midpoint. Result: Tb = 0.988 nm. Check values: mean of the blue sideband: 4.13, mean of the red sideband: 7.41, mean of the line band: 4.08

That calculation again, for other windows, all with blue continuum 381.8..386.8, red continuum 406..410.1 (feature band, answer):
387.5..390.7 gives -0.168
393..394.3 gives 0.722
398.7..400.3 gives -0.229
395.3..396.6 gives 0.269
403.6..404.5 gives -0.100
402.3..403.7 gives -0.094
